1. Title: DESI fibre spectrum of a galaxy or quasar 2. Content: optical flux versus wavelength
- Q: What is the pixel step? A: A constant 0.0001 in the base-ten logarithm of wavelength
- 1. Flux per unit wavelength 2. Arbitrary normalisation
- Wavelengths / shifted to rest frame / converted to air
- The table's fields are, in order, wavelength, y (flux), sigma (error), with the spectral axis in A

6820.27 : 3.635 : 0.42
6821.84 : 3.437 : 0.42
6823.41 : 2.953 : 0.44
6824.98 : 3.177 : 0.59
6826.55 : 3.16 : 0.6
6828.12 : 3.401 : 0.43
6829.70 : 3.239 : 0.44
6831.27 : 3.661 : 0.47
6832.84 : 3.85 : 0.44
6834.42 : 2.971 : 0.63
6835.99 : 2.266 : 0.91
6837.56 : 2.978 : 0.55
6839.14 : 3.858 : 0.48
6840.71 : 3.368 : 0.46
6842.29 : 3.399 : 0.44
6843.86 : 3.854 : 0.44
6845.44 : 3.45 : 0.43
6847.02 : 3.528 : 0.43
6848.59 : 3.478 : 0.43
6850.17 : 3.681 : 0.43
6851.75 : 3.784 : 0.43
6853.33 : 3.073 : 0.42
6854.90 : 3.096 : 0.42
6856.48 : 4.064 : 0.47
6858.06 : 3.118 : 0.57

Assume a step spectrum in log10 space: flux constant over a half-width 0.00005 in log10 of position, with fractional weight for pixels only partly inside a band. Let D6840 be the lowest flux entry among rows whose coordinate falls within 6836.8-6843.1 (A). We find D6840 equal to 2.978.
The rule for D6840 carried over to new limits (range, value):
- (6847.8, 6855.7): 3.073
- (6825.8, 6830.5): 3.16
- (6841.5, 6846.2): 3.399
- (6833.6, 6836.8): 2.266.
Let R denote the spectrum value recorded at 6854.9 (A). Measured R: 3.096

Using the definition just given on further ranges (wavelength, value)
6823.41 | 2.953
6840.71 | 3.368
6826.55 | 3.16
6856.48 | 4.064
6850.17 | 3.681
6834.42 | 2.971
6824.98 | 3.177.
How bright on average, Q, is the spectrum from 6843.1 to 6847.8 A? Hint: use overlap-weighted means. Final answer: 3.6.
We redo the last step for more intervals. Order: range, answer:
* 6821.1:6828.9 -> 3.23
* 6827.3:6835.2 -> 3.42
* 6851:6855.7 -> 3.32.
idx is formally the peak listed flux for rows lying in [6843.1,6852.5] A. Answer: 3.854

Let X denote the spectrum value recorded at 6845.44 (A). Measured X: 3.45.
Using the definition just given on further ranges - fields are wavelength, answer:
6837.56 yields 2.978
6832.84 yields 3.85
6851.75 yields 3.784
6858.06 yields 3.118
